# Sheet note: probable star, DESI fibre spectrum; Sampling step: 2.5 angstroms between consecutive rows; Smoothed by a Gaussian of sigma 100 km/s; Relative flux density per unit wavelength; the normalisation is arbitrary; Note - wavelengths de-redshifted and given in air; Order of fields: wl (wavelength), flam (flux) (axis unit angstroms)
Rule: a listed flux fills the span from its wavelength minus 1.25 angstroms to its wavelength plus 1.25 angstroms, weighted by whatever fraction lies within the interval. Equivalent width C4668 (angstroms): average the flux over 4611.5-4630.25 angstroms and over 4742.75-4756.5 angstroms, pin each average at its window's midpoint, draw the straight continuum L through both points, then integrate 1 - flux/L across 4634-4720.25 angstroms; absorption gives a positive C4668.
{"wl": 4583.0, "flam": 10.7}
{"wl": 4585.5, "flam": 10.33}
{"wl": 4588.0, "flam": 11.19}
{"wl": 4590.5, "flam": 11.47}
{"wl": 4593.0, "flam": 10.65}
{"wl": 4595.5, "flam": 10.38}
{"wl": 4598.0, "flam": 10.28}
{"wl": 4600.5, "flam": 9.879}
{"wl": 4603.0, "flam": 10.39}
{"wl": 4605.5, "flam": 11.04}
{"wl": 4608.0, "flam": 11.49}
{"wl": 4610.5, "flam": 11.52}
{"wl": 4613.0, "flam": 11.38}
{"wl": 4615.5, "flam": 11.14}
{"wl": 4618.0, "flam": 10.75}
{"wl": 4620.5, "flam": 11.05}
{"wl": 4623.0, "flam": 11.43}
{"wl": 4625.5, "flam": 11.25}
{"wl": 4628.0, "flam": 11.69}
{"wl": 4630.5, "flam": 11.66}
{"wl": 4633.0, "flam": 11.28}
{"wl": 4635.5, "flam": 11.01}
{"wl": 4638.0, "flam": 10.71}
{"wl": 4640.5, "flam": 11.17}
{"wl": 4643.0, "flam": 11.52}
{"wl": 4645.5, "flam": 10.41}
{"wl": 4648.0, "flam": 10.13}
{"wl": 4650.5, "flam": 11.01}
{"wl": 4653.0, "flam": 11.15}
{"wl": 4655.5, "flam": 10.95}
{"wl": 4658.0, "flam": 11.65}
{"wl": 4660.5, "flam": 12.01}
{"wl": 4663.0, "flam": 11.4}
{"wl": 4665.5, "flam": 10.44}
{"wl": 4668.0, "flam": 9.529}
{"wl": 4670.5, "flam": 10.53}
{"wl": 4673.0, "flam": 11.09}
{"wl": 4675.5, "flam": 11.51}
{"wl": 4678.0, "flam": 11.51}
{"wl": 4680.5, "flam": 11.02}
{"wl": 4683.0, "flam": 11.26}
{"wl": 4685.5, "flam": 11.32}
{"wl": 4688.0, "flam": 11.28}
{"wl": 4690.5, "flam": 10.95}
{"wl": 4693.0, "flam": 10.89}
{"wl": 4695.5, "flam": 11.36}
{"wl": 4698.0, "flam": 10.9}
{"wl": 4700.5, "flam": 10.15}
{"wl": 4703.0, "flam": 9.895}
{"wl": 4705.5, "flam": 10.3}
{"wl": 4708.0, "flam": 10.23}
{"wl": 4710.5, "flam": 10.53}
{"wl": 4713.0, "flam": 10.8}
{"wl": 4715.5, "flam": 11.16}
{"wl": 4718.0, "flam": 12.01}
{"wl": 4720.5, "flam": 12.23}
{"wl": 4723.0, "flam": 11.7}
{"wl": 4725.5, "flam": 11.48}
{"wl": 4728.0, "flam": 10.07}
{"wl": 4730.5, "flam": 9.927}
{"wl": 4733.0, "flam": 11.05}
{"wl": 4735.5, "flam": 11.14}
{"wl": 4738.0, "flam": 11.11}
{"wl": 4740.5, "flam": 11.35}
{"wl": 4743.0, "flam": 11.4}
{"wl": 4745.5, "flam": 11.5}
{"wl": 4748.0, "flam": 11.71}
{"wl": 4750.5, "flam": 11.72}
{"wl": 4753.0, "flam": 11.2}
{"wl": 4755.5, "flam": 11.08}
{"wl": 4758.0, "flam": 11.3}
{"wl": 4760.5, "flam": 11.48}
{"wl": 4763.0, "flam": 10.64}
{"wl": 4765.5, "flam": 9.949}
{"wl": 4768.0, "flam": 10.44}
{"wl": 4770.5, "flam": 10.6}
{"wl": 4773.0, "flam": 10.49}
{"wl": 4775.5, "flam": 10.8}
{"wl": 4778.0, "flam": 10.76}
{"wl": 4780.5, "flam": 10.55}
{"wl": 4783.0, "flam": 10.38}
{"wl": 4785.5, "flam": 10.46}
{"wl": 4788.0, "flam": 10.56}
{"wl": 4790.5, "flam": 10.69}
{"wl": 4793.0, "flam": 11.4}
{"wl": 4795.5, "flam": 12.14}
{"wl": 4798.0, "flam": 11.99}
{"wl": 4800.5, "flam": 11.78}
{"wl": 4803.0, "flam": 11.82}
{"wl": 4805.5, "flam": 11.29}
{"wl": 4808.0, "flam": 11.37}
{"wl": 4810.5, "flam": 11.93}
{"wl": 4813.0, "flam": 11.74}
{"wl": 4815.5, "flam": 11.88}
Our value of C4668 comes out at 3.0 angstroms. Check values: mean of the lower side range 11.3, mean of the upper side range 11.4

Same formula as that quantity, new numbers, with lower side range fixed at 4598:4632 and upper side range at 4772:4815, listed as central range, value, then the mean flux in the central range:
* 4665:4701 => 0.63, 10.9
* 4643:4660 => 0.21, 11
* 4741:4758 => -0.37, 11.4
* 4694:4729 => 0.73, 10.9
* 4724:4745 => 0.37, 11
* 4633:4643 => 0.04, 11.1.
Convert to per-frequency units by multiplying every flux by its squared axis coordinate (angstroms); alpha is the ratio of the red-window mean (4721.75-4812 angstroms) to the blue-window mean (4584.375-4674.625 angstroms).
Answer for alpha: 1.07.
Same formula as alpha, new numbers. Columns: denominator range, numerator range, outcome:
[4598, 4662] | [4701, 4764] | 1.04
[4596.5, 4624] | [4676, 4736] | 1.05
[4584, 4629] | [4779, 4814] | 1.12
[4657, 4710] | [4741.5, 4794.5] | 1.04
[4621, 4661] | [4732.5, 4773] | 1.04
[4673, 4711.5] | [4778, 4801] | 1.06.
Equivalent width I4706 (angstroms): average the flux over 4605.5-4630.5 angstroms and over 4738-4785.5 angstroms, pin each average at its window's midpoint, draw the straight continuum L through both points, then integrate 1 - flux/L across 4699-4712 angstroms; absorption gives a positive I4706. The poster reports 1.0 angstroms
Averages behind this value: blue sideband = 11.3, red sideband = 11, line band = 10.2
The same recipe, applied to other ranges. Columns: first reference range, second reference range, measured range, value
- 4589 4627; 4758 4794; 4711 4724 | -0.9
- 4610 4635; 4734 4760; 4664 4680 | 0.8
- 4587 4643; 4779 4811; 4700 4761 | 0.6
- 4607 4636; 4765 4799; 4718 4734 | -0.2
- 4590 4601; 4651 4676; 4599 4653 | -1.5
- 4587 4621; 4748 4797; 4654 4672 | -0.1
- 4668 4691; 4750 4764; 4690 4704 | 0.5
